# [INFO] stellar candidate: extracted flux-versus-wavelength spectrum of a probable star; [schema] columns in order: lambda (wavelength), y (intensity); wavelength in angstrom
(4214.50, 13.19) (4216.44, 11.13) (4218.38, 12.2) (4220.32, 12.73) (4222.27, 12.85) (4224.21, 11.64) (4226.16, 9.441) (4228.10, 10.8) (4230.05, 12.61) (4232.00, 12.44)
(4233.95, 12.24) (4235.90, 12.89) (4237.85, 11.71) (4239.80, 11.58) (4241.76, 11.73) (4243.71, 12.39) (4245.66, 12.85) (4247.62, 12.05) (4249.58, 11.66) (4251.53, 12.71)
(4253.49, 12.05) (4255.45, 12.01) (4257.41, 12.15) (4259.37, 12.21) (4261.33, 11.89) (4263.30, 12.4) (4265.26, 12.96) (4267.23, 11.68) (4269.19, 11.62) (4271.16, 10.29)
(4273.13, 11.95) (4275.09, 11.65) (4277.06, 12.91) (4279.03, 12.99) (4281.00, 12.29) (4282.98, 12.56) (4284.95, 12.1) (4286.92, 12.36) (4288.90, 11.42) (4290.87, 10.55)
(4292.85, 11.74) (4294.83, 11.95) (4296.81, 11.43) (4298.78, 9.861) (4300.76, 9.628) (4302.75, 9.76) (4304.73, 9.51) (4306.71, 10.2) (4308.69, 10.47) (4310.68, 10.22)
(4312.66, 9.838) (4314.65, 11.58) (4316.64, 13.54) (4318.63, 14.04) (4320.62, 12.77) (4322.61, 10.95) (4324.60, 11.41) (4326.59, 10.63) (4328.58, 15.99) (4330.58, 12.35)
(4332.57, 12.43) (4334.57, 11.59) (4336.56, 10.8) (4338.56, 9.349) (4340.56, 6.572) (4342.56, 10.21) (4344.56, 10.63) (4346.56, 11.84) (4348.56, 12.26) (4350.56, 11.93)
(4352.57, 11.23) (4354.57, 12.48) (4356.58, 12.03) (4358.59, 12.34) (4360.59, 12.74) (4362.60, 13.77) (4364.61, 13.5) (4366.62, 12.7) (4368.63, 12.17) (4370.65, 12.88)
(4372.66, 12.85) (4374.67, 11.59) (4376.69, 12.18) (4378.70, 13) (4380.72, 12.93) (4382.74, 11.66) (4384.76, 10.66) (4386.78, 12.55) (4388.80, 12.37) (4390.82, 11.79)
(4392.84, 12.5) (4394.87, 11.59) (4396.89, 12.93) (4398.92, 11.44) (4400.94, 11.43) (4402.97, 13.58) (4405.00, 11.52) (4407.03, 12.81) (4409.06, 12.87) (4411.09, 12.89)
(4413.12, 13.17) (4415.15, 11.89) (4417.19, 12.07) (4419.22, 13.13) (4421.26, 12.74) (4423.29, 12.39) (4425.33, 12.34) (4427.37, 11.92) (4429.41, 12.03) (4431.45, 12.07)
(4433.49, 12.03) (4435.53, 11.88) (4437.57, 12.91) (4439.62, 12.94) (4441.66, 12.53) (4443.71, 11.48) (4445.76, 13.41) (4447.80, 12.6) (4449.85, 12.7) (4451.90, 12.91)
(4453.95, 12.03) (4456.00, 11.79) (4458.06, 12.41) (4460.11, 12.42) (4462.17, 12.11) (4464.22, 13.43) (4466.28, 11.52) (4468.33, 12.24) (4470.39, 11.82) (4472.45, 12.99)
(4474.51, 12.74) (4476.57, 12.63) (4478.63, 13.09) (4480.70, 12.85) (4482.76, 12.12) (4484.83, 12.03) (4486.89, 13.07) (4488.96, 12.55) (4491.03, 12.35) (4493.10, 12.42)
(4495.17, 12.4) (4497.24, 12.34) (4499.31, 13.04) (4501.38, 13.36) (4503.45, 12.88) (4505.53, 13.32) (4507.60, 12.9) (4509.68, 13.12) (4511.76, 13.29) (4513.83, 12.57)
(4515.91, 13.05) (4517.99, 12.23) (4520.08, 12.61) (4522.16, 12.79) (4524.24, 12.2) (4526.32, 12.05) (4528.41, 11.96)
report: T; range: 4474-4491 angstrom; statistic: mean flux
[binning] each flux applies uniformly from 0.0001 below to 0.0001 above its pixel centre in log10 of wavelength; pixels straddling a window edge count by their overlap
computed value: 12.6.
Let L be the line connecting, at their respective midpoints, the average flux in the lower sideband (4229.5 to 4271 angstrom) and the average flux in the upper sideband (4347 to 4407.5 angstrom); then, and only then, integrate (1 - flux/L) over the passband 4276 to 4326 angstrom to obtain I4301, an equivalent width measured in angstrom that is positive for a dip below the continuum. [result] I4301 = 3.1 angstrom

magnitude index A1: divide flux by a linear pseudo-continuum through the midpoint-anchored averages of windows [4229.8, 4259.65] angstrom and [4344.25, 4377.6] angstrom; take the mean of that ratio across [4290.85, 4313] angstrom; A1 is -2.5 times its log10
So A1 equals 0.17 mag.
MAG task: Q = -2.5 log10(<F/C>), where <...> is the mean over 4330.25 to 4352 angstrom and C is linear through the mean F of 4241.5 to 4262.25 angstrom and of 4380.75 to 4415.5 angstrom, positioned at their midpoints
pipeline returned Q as 0.13 mag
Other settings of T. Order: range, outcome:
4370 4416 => 12.3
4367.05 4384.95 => 12.3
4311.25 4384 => 12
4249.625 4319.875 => 11.6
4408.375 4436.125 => 12.4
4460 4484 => 12.5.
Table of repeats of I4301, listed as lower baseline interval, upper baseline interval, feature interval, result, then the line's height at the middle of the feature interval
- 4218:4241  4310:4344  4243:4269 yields -0.9 angstrom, 11.8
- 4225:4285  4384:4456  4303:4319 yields 1.5 angstrom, 12.1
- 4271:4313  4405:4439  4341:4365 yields -0.3 angstrom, 11.8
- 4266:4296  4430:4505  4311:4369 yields 1.2 angstrom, 12.1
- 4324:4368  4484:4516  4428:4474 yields 0.3 angstrom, 12.5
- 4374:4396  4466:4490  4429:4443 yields 0.0 angstrom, 12.3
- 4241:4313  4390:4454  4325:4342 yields 1.0 angstrom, 11.9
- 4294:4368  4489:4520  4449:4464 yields 0.0 angstrom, 12.4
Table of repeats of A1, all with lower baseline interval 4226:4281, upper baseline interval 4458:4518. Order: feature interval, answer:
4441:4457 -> 0.01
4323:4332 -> -0.02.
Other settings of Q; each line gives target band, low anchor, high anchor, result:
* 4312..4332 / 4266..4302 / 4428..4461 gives -0.05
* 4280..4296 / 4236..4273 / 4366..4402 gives 0.02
